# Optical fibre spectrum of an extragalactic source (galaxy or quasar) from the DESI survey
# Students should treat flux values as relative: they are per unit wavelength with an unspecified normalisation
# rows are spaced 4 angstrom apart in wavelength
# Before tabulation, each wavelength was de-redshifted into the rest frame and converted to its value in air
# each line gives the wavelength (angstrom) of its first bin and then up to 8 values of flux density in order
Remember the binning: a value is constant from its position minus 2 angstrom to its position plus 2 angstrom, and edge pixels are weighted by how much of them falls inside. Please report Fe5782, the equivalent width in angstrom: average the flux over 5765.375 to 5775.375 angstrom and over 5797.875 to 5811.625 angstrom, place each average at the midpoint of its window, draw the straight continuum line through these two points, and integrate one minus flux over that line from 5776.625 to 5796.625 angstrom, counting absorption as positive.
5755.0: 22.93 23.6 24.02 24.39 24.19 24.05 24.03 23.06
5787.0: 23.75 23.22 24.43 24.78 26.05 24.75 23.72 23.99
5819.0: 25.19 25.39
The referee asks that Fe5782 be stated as 0.7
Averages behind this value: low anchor 24.2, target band 23.7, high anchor 24.9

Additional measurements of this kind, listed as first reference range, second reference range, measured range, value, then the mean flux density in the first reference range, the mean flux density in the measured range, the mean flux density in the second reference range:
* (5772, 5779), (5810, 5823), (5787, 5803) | -0.04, 24.1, 24.3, 24.5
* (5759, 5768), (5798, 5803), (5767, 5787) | 0.50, 24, 23.9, 25.3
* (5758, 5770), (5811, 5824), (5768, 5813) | 0.29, 24.1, 24.2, 24.6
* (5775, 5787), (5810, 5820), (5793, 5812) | -0.60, 23.7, 24.8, 24.3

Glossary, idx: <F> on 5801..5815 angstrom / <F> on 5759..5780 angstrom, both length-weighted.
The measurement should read 1.03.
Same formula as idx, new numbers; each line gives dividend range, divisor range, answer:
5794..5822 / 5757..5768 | 1.03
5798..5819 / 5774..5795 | 1.04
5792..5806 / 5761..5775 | 1.03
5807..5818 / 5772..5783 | 1.01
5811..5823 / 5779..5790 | 1.05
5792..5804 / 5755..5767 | 1.05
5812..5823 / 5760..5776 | 1.02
